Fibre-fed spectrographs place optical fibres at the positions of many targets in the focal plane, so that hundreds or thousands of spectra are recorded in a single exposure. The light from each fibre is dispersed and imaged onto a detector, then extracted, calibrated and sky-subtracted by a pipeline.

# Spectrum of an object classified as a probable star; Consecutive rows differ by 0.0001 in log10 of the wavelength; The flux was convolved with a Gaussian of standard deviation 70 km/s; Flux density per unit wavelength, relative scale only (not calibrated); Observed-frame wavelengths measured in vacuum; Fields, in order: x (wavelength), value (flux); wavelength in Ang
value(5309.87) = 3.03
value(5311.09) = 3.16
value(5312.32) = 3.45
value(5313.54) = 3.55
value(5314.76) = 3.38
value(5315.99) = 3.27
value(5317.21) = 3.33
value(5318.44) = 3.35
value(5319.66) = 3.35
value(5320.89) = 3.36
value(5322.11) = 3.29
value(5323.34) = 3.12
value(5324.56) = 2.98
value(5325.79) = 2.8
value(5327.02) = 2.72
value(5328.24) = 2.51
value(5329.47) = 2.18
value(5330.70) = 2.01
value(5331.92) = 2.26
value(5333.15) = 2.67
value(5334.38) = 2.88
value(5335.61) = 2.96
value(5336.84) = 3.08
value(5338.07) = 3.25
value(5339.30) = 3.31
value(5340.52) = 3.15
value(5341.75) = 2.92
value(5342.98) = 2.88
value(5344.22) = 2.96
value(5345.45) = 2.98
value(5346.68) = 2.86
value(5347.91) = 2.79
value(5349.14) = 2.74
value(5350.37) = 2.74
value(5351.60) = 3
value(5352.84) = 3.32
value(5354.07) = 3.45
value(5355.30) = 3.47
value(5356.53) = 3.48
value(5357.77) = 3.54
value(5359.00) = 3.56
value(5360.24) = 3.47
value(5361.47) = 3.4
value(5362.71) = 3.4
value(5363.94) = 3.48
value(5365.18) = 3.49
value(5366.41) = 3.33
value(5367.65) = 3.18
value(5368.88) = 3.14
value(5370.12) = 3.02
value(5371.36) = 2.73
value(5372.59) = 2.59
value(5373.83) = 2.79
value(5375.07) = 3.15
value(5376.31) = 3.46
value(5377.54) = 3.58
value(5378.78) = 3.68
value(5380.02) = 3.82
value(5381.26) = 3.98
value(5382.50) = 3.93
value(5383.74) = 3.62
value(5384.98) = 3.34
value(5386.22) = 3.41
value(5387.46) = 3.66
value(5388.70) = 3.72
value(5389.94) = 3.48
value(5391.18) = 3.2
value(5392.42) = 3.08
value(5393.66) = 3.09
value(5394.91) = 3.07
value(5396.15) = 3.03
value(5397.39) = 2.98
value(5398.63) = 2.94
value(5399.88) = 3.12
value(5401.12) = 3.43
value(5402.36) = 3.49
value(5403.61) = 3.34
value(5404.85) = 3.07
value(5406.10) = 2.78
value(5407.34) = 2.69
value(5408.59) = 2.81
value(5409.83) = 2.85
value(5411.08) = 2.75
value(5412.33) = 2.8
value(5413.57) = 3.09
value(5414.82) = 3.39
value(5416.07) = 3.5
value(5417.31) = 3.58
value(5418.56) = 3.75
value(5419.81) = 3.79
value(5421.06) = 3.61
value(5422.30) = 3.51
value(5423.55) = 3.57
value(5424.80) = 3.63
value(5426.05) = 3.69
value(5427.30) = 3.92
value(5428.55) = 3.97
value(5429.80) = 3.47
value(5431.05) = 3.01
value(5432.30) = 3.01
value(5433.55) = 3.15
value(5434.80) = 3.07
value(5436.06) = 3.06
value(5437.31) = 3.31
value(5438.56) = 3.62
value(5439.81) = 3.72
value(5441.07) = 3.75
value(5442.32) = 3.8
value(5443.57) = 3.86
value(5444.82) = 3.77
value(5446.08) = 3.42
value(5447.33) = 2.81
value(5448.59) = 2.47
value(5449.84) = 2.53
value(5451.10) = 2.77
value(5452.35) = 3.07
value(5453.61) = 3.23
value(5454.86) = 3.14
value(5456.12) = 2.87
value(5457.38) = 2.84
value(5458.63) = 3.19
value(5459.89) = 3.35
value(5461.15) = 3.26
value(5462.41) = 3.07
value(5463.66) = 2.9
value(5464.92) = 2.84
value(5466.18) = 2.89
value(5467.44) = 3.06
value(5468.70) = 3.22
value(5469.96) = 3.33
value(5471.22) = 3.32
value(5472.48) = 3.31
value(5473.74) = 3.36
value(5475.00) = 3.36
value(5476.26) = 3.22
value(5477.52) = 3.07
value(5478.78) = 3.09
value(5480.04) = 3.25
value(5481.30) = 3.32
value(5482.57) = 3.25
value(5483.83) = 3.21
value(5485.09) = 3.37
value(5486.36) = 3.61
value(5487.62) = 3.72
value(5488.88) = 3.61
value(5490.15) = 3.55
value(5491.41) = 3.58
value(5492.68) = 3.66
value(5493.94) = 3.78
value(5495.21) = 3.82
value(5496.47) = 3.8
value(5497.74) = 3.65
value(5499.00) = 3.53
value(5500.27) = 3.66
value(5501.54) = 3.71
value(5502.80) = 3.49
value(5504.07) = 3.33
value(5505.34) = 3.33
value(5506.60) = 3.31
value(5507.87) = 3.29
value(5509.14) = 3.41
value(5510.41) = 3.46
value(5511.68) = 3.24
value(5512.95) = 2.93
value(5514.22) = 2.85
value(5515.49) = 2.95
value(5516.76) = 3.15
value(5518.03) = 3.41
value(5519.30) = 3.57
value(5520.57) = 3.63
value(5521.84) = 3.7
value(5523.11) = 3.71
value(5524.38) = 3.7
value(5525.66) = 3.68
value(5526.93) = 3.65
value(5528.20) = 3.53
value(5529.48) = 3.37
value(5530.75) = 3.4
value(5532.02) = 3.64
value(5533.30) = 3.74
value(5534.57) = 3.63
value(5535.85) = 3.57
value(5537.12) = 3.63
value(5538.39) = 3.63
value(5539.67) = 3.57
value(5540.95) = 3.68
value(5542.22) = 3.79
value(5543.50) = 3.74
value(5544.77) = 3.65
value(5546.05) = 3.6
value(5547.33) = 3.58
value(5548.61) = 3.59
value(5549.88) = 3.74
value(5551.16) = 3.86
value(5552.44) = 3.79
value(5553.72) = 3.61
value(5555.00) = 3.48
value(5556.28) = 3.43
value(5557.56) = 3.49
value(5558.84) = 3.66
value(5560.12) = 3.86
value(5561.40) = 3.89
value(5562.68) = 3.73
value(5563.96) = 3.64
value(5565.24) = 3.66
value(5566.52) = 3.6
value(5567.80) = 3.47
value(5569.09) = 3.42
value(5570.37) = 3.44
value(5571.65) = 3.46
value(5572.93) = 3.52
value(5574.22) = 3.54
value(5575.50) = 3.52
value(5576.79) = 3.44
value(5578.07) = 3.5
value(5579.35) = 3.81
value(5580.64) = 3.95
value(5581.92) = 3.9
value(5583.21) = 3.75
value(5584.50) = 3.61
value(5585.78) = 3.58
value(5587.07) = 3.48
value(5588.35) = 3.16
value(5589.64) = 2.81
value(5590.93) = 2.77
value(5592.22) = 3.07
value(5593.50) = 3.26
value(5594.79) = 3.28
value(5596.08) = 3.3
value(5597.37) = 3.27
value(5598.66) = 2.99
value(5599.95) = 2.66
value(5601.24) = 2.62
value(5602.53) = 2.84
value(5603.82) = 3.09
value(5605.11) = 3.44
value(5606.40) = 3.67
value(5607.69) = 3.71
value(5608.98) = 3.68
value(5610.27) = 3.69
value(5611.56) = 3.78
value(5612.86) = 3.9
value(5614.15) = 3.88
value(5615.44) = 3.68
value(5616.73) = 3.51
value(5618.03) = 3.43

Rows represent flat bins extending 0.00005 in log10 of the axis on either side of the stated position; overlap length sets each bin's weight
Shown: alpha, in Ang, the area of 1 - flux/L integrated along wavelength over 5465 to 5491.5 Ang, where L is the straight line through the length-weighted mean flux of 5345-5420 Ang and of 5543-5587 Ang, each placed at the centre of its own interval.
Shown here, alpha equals 1.1 Ang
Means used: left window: 3.25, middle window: 3.3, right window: 3.63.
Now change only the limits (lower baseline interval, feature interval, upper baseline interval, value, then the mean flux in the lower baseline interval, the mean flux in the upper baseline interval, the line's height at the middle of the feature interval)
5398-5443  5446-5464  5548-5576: 2.2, 3.34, 3.61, 3.4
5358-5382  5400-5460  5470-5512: 2.0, 3.34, 3.44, 3.39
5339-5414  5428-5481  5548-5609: 1.5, 3.21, 3.46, 3.3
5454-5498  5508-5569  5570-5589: -1.5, 3.31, 3.58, 3.47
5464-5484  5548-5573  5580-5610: -2.7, 3.19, 3.3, 3.27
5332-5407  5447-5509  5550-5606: 1.0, 3.22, 3.44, 3.33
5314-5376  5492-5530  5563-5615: -1.9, 3.06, 3.43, 3.31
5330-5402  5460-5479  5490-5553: 1.5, 3.19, 3.55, 3.43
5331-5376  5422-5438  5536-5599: -0.8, 3.09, 3.54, 3.25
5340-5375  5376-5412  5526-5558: -0.6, 3.14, 3.62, 3.23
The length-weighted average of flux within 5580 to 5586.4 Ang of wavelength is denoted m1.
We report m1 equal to 3.76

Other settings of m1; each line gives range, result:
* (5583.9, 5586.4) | 3.6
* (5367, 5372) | 3.02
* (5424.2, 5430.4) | 3.74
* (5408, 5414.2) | 2.86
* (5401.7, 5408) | 3.07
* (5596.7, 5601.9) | 2.88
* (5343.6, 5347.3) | 2.93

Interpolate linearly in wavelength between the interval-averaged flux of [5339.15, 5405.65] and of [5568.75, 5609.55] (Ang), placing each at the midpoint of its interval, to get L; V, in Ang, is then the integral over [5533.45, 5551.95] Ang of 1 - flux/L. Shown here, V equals -1.8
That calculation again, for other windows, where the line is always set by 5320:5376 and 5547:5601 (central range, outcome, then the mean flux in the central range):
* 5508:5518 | 0.58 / 3.16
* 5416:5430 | -2.18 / 3.68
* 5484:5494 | -0.81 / 3.58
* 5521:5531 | -0.63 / 3.6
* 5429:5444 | -0.90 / 3.4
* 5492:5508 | -1.15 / 3.58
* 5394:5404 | -0.10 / 3.17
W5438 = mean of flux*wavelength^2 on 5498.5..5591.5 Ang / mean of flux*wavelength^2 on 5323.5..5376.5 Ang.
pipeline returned 1.25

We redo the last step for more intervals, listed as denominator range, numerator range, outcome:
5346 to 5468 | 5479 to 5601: 1.13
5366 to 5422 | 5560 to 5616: 1.14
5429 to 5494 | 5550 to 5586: 1.16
